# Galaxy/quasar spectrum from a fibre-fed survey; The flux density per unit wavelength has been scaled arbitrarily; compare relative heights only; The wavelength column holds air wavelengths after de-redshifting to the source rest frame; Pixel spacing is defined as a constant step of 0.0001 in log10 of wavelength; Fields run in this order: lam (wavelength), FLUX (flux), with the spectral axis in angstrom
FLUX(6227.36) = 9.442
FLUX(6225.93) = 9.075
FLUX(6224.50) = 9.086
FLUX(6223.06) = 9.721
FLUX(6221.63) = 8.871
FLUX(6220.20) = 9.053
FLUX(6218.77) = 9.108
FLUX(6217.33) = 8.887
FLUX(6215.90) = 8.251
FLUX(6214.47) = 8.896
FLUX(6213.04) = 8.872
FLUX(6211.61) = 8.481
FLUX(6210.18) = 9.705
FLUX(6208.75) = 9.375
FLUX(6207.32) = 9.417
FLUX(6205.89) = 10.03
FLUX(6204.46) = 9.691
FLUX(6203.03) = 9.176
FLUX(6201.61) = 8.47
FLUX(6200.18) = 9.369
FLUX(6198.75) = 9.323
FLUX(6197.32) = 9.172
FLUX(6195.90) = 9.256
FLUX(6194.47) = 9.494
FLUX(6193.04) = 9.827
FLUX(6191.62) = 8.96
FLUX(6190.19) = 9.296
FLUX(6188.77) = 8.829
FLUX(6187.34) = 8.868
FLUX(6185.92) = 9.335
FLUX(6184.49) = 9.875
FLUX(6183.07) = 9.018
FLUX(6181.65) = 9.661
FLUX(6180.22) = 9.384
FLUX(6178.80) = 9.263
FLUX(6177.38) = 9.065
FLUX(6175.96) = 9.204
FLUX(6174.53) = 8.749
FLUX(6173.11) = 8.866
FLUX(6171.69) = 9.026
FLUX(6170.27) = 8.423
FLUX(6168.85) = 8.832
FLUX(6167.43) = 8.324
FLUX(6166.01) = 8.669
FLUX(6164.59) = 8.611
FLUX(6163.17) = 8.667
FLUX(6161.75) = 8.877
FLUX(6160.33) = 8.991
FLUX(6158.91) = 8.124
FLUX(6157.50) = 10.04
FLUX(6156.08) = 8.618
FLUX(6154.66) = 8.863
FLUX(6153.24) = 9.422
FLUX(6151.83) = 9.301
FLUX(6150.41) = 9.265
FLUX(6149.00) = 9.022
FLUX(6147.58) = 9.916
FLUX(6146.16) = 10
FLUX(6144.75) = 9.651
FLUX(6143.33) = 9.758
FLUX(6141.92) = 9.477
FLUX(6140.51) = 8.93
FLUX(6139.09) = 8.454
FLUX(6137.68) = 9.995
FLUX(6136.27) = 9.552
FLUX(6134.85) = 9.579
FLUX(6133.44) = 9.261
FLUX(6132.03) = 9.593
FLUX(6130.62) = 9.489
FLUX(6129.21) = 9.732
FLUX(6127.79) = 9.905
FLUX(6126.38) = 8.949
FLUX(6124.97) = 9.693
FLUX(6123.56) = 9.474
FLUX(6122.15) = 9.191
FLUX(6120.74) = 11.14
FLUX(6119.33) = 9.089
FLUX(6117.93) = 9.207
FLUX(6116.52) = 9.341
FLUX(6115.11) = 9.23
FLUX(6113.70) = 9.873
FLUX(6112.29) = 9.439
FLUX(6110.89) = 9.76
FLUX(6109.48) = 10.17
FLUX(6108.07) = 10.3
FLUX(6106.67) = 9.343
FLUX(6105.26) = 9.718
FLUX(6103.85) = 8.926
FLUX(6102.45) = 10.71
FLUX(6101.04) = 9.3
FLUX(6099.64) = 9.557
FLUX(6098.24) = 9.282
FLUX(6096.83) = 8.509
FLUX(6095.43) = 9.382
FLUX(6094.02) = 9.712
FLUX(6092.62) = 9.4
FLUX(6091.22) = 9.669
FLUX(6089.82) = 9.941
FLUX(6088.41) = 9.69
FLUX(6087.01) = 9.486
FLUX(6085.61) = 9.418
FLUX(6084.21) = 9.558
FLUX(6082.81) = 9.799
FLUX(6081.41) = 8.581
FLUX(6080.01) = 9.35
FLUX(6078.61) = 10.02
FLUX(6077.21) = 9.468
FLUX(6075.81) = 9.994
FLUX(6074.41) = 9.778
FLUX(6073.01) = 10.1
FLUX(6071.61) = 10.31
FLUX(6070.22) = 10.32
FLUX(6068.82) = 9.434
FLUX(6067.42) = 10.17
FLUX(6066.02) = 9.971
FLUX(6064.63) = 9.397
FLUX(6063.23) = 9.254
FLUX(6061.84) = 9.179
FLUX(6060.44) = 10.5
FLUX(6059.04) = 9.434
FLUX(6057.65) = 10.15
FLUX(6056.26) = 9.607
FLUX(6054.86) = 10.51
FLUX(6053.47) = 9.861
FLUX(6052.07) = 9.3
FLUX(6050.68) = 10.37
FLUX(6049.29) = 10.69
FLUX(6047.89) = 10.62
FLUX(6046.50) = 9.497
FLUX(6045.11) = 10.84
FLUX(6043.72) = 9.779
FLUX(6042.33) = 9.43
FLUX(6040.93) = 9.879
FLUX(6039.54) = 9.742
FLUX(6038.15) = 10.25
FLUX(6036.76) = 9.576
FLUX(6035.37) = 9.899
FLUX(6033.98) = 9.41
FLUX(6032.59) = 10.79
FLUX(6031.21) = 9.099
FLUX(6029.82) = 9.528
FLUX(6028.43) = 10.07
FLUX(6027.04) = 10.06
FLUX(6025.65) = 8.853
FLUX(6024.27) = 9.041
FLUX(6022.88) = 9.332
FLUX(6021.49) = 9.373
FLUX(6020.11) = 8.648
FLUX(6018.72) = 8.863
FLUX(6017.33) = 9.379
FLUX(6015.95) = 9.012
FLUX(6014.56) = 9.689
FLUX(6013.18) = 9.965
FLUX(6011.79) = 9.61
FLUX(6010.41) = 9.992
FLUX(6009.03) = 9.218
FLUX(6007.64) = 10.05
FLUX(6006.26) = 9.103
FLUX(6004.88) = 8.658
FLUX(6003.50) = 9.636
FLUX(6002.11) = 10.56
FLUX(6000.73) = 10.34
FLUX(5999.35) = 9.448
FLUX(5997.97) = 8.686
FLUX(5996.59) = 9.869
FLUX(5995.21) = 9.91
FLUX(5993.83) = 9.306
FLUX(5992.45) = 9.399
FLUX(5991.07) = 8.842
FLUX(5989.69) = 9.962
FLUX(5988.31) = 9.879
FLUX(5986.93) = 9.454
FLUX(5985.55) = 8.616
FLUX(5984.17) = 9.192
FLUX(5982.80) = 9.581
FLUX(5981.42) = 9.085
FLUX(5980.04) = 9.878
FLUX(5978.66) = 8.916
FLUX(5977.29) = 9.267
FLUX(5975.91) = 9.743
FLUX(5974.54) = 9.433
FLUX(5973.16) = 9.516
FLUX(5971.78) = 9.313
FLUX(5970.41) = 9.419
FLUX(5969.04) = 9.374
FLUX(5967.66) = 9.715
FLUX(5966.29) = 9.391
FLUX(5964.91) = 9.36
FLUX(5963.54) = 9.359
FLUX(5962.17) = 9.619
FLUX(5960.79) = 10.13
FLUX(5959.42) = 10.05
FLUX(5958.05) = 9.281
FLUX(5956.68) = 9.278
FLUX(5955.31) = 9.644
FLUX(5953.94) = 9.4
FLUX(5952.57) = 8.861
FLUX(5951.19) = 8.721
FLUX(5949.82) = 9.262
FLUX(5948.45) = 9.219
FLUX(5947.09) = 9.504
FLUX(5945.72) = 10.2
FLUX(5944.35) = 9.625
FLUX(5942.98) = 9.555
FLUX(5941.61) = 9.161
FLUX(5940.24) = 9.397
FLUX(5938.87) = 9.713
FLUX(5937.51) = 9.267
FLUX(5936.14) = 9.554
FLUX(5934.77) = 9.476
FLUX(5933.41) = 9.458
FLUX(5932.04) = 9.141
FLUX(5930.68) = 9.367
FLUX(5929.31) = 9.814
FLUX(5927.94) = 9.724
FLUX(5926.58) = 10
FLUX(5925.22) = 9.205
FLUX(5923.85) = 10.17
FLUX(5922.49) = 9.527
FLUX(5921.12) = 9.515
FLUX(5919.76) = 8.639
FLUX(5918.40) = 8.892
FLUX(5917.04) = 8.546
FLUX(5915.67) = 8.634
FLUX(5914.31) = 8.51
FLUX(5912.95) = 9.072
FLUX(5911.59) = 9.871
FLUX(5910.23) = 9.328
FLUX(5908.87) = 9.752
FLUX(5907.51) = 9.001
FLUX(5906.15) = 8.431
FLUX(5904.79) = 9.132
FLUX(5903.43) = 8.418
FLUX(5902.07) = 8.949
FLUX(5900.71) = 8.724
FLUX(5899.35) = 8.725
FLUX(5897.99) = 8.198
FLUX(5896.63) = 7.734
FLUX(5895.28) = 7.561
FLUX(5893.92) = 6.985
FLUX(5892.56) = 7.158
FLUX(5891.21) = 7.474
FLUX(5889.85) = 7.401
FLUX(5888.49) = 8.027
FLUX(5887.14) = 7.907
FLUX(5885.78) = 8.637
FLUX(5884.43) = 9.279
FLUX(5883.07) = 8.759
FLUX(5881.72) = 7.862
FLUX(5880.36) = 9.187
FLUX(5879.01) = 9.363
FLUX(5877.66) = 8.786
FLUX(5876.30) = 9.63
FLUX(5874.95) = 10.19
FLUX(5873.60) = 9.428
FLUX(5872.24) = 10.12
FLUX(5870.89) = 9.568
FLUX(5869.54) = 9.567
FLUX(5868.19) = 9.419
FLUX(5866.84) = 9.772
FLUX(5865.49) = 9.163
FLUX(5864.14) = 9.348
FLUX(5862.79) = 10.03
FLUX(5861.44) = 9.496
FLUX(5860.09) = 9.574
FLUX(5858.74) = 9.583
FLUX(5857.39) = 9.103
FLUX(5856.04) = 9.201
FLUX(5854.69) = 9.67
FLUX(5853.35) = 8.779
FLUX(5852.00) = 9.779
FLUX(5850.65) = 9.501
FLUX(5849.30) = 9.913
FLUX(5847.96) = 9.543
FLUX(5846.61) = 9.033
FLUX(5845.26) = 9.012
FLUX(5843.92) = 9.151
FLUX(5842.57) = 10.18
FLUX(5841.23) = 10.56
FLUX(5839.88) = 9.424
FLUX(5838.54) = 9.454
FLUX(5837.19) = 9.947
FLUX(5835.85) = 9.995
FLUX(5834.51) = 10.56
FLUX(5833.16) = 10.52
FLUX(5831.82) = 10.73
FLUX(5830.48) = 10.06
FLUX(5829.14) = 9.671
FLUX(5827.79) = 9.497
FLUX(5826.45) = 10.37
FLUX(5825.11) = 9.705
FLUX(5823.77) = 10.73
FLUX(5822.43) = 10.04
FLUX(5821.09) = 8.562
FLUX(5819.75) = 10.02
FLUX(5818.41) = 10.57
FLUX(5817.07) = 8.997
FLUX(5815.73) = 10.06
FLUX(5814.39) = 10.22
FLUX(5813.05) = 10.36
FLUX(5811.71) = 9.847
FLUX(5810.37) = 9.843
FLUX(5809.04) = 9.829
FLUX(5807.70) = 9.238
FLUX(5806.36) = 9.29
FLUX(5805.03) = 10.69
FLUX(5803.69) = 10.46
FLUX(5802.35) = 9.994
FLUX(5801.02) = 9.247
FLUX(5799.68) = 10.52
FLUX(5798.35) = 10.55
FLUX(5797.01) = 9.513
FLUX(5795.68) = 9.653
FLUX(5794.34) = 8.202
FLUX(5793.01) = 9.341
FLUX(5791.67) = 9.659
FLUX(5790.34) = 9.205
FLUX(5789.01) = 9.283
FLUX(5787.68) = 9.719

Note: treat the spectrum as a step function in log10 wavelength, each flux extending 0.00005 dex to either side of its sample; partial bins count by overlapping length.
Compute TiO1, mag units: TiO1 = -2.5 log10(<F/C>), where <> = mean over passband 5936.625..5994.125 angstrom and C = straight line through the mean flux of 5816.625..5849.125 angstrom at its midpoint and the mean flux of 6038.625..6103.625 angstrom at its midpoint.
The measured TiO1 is 0.042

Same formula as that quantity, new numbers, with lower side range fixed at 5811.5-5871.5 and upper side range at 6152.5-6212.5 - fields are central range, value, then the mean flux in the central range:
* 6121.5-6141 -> -0.025 mag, 9.42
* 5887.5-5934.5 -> 0.096 mag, 8.8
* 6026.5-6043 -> -0.048 mag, 9.81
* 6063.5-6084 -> -0.050 mag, 9.75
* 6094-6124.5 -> -0.038 mag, 9.57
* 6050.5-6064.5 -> -0.050 mag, 9.78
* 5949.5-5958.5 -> 0.039 mag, 9.2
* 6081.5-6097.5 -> -0.022 mag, 9.47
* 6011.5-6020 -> 0.008 mag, 9.35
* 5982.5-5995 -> 0.011 mag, 9.37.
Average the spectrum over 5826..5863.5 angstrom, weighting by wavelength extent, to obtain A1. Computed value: 9.72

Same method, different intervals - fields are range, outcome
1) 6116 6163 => 9.38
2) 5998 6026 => 9.43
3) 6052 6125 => 9.66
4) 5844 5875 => 9.49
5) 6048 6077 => 9.92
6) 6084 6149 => 9.55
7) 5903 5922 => 8.99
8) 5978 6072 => 9.65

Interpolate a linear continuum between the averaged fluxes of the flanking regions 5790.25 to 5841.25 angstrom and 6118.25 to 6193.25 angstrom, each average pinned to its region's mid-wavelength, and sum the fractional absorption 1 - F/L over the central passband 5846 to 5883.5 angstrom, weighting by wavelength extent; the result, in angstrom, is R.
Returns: 1.4 angstrom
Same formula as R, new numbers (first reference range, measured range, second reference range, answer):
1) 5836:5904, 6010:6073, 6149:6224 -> -4.7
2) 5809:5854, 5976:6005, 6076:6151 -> 0.6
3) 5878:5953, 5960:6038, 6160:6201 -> -4.5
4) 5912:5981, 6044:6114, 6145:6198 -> -3.9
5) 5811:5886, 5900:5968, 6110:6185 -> 1.5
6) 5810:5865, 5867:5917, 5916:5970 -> 4.4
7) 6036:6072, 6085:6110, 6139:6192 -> 0.1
